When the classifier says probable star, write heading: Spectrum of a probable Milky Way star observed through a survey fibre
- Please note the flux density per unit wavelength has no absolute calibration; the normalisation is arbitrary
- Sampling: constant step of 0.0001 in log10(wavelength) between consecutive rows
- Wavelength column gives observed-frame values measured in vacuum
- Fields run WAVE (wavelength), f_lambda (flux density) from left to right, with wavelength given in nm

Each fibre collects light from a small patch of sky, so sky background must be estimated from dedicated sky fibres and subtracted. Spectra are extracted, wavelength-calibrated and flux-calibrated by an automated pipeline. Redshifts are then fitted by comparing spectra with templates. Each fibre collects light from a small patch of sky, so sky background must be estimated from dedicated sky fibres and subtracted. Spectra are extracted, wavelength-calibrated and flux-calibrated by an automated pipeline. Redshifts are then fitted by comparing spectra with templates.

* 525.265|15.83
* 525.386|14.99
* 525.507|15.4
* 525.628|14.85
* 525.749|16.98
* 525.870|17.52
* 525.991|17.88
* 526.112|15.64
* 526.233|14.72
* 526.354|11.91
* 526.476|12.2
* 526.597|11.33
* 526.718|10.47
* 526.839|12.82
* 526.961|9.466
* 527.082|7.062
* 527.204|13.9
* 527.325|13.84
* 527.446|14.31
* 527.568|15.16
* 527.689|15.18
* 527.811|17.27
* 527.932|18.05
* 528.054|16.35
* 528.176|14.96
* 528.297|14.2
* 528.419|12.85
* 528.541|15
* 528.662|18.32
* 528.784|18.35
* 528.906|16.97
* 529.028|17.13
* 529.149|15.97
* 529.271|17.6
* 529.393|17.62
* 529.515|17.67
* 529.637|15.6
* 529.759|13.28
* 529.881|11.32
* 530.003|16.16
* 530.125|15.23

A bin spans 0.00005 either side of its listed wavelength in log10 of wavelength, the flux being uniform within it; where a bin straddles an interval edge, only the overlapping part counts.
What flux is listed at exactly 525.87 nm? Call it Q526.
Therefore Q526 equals 17.52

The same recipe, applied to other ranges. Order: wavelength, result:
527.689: 15.18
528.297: 14.2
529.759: 13.28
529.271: 17.6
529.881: 11.32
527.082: 7.062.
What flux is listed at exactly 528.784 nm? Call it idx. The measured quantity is 18.35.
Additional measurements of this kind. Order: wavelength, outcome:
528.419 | 12.85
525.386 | 14.99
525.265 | 15.83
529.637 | 15.6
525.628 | 14.85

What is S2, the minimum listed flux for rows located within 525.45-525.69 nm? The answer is 14.85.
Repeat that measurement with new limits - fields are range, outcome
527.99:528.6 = 12.85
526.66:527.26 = 7.062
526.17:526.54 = 11.91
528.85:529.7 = 15.6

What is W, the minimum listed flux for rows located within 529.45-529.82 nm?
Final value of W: 13.28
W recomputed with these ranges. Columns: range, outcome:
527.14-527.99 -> 13.84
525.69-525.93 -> 16.98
